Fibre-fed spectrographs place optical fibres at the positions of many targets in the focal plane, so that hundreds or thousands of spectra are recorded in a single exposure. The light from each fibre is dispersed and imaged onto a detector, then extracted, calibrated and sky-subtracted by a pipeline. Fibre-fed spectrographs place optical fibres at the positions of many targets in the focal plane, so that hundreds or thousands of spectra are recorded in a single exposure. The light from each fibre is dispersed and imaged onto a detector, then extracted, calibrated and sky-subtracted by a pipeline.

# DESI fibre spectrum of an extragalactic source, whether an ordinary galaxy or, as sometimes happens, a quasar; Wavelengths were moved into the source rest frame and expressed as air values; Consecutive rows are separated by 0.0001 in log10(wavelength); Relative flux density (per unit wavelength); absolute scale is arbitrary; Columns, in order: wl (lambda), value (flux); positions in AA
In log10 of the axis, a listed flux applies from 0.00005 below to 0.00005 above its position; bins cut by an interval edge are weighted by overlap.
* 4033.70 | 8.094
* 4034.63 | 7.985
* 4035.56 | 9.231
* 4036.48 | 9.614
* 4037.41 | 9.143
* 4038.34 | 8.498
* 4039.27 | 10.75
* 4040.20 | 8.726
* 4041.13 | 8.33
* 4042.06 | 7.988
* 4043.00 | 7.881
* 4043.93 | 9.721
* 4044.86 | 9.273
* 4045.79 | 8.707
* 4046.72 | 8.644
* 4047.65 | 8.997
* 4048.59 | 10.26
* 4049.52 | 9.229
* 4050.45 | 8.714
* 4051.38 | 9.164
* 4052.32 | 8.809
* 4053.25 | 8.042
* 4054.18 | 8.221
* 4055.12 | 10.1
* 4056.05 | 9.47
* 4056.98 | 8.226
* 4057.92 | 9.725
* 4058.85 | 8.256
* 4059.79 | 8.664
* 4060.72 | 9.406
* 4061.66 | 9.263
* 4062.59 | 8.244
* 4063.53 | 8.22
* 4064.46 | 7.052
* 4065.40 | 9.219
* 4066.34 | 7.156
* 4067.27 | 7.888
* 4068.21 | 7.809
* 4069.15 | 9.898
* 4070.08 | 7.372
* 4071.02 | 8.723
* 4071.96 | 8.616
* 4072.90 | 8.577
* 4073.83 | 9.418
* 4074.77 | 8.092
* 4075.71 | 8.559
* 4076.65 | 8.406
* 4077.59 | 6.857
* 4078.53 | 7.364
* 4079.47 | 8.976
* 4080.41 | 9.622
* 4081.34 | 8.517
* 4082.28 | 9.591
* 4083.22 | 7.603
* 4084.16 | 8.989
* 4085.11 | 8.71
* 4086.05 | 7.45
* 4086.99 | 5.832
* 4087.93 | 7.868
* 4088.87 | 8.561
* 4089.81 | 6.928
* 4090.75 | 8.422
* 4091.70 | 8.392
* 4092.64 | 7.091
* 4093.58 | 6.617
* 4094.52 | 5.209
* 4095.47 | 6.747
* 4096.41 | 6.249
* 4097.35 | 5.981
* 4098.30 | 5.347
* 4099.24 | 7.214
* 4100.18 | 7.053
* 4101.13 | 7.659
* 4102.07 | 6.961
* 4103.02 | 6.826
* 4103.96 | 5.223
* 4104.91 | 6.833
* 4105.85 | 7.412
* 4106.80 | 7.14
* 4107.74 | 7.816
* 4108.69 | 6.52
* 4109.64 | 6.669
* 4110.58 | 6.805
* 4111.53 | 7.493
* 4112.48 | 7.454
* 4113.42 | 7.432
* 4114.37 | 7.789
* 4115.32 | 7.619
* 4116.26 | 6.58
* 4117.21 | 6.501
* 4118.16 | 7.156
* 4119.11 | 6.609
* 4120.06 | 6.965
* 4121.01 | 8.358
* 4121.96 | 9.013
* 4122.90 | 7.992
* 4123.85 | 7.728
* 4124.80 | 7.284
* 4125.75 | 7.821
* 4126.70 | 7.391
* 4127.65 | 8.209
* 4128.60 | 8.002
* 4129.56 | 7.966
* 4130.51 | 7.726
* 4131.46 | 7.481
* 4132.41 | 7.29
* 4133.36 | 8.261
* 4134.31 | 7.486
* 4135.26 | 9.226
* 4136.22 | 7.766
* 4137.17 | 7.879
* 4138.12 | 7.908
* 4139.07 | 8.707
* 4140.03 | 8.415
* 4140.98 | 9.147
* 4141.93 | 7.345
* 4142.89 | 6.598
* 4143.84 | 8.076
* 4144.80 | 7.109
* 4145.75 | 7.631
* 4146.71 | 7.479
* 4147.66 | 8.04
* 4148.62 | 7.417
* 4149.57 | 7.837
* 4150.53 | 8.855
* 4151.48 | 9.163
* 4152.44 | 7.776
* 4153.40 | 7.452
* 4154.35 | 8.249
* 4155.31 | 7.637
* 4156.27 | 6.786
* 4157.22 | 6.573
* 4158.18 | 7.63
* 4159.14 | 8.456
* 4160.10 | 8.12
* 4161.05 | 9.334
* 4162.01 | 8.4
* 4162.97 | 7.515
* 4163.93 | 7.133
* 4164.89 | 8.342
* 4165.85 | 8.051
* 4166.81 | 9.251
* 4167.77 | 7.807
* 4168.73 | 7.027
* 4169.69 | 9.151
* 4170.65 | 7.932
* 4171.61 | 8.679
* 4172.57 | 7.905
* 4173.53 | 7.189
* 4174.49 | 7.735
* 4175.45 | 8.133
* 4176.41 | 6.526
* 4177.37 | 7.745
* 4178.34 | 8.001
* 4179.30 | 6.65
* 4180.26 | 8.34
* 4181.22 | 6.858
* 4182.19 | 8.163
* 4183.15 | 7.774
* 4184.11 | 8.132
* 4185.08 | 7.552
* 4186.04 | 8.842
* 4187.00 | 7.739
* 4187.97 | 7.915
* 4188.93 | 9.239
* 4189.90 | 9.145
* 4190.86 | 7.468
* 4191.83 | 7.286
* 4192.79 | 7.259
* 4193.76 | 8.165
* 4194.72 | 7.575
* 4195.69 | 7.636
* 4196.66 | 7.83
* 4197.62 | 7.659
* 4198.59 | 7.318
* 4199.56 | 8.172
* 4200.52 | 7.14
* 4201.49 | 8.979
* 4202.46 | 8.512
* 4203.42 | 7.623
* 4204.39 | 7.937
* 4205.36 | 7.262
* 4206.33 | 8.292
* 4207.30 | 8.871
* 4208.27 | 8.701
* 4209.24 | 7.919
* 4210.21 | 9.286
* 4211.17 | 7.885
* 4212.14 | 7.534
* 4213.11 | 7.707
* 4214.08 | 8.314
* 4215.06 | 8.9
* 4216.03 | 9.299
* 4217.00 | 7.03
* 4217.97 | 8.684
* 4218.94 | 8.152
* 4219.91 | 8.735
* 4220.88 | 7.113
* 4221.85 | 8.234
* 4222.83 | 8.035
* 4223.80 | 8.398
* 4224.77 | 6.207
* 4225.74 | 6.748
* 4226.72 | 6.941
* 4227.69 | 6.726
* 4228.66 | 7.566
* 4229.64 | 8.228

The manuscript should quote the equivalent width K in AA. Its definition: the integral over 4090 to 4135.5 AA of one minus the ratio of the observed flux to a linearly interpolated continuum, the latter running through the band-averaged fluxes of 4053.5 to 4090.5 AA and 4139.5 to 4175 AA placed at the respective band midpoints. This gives 5.05 AA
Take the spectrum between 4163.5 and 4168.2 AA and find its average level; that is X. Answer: 8.13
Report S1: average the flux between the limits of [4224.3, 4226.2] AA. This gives 6.49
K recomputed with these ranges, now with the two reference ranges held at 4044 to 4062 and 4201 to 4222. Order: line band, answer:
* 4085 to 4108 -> 4.8 AA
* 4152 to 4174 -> 1.4 AA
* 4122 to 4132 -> 1.0 AA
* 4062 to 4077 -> 1.0 AA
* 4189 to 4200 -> 0.6 AA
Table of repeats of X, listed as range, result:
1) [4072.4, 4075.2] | 8.71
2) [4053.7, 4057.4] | 9.02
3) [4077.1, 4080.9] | 8.22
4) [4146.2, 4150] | 7.69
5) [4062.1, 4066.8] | 7.99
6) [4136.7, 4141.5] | 8.41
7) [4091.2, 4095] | 6.82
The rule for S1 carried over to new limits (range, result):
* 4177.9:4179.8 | 7.34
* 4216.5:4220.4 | 8.17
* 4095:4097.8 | 6.34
